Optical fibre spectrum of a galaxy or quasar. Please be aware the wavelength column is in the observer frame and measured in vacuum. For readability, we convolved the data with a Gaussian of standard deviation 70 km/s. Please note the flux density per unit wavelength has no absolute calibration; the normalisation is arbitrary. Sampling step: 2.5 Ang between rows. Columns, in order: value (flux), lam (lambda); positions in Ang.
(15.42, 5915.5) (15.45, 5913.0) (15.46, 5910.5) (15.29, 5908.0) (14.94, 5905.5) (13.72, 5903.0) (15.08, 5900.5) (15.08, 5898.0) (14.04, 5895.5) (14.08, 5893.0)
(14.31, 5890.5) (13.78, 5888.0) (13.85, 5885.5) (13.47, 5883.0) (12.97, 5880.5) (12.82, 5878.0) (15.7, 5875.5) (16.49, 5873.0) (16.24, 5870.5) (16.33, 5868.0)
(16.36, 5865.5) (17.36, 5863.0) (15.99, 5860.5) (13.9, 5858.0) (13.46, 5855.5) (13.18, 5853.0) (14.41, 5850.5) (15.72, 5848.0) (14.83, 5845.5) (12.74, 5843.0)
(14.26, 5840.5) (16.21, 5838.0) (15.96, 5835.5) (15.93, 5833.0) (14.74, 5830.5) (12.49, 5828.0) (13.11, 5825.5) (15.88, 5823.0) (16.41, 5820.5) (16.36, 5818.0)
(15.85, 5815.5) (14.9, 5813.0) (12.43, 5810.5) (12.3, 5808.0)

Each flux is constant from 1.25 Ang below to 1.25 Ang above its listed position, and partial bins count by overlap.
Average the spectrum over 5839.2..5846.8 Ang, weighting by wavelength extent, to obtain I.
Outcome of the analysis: 14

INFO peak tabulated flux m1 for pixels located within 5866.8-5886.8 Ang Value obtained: 16.49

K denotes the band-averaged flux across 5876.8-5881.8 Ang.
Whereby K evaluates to 12.9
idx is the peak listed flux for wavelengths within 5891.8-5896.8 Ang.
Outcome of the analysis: 14.08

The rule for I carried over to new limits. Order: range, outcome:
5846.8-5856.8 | 14.2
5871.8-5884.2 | 14.3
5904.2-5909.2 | 15.1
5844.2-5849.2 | 15.2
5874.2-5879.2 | 14.3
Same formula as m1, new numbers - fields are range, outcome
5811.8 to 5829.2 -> 16.41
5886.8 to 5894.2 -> 14.31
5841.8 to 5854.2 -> 15.72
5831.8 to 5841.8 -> 16.21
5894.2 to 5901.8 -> 15.08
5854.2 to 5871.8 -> 17.36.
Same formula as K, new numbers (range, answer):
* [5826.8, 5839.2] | 15.1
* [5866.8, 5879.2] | 15.5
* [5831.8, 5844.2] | 15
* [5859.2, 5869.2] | 16.5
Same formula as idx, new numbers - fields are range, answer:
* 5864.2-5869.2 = 16.36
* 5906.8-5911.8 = 15.46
